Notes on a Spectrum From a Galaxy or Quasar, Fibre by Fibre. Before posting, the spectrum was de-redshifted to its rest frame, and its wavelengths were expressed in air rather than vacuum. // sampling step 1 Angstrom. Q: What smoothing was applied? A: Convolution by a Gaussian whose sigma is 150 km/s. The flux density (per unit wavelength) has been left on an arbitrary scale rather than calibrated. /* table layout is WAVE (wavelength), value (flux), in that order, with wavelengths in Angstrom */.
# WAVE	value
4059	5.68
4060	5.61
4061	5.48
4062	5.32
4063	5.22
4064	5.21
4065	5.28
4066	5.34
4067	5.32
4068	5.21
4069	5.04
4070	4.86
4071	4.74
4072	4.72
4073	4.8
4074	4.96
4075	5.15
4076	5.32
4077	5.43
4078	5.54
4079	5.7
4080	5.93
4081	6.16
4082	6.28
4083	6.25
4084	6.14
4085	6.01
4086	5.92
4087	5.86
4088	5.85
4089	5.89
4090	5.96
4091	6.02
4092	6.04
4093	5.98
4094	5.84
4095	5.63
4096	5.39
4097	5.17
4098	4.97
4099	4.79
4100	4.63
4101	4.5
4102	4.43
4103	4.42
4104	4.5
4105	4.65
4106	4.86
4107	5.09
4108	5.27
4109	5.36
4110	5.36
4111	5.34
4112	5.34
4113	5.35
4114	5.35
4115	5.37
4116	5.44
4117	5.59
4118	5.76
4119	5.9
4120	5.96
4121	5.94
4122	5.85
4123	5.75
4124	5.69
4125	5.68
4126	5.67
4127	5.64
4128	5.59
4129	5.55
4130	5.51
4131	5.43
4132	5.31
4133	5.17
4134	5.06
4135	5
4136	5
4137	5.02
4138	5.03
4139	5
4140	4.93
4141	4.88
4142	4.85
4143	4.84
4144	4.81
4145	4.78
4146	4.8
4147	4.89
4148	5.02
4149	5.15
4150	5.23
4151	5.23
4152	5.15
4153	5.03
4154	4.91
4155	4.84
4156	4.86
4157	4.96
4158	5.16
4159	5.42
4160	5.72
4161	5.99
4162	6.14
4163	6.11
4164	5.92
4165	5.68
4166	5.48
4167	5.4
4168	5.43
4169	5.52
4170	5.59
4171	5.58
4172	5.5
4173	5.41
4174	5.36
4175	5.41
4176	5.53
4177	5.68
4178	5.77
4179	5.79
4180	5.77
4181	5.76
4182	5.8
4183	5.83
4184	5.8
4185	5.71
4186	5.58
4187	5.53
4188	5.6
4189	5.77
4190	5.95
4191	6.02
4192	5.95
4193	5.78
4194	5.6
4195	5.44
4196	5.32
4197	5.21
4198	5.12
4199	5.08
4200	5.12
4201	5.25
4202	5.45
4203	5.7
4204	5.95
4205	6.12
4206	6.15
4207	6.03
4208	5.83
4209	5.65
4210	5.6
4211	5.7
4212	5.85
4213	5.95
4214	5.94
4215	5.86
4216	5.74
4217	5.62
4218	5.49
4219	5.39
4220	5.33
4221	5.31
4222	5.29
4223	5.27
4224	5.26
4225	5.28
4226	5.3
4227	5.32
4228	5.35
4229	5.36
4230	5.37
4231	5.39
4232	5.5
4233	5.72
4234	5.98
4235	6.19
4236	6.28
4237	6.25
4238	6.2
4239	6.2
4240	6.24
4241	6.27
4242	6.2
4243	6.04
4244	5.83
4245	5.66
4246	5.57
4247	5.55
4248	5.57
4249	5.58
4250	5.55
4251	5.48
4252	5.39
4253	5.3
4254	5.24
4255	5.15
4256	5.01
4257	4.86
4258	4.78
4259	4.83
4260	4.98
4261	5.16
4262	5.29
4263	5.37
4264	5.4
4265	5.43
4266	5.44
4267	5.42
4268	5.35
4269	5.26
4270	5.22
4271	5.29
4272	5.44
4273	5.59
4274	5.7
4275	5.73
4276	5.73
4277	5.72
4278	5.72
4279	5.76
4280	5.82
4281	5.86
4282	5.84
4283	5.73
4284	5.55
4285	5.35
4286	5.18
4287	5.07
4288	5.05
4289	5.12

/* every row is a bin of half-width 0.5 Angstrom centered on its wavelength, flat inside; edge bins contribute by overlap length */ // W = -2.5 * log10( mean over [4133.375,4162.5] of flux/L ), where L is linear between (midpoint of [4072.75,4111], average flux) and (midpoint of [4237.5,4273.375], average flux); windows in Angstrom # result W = 0.07 mag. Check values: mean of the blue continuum 5.43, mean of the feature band 5.09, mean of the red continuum 5.48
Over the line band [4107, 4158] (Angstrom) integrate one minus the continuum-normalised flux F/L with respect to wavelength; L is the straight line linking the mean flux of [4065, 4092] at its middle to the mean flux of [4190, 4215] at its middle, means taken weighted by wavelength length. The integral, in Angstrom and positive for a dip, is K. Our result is 3.1 Angstrom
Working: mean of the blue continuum 5.56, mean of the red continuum 5.67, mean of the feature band 5.27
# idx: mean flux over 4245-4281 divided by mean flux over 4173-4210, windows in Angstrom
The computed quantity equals 0.96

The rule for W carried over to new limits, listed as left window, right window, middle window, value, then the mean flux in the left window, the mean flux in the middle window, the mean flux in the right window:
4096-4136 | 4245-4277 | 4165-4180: -0.05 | 5.29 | 5.55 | 5.35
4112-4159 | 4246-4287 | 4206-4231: -0.04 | 5.26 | 5.55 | 5.41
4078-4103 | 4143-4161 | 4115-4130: -0.07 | 5.61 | 5.7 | 5.08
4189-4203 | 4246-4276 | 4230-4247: -0.11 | 5.5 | 5.94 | 5.33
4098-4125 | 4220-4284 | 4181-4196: -0.06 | 5.25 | 5.73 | 5.54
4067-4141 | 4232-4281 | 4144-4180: 0.02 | 5.39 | 5.38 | 5.58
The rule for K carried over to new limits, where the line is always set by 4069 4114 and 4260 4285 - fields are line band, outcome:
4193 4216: -0.74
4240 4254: -0.50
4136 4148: 1.13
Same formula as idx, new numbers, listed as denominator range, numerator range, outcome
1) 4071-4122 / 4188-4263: 1.03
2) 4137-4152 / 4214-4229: 1.09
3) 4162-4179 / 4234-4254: 1.04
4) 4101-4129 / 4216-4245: 1.06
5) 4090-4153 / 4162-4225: 1.07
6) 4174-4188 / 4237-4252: 1.03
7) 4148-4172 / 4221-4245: 1.06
